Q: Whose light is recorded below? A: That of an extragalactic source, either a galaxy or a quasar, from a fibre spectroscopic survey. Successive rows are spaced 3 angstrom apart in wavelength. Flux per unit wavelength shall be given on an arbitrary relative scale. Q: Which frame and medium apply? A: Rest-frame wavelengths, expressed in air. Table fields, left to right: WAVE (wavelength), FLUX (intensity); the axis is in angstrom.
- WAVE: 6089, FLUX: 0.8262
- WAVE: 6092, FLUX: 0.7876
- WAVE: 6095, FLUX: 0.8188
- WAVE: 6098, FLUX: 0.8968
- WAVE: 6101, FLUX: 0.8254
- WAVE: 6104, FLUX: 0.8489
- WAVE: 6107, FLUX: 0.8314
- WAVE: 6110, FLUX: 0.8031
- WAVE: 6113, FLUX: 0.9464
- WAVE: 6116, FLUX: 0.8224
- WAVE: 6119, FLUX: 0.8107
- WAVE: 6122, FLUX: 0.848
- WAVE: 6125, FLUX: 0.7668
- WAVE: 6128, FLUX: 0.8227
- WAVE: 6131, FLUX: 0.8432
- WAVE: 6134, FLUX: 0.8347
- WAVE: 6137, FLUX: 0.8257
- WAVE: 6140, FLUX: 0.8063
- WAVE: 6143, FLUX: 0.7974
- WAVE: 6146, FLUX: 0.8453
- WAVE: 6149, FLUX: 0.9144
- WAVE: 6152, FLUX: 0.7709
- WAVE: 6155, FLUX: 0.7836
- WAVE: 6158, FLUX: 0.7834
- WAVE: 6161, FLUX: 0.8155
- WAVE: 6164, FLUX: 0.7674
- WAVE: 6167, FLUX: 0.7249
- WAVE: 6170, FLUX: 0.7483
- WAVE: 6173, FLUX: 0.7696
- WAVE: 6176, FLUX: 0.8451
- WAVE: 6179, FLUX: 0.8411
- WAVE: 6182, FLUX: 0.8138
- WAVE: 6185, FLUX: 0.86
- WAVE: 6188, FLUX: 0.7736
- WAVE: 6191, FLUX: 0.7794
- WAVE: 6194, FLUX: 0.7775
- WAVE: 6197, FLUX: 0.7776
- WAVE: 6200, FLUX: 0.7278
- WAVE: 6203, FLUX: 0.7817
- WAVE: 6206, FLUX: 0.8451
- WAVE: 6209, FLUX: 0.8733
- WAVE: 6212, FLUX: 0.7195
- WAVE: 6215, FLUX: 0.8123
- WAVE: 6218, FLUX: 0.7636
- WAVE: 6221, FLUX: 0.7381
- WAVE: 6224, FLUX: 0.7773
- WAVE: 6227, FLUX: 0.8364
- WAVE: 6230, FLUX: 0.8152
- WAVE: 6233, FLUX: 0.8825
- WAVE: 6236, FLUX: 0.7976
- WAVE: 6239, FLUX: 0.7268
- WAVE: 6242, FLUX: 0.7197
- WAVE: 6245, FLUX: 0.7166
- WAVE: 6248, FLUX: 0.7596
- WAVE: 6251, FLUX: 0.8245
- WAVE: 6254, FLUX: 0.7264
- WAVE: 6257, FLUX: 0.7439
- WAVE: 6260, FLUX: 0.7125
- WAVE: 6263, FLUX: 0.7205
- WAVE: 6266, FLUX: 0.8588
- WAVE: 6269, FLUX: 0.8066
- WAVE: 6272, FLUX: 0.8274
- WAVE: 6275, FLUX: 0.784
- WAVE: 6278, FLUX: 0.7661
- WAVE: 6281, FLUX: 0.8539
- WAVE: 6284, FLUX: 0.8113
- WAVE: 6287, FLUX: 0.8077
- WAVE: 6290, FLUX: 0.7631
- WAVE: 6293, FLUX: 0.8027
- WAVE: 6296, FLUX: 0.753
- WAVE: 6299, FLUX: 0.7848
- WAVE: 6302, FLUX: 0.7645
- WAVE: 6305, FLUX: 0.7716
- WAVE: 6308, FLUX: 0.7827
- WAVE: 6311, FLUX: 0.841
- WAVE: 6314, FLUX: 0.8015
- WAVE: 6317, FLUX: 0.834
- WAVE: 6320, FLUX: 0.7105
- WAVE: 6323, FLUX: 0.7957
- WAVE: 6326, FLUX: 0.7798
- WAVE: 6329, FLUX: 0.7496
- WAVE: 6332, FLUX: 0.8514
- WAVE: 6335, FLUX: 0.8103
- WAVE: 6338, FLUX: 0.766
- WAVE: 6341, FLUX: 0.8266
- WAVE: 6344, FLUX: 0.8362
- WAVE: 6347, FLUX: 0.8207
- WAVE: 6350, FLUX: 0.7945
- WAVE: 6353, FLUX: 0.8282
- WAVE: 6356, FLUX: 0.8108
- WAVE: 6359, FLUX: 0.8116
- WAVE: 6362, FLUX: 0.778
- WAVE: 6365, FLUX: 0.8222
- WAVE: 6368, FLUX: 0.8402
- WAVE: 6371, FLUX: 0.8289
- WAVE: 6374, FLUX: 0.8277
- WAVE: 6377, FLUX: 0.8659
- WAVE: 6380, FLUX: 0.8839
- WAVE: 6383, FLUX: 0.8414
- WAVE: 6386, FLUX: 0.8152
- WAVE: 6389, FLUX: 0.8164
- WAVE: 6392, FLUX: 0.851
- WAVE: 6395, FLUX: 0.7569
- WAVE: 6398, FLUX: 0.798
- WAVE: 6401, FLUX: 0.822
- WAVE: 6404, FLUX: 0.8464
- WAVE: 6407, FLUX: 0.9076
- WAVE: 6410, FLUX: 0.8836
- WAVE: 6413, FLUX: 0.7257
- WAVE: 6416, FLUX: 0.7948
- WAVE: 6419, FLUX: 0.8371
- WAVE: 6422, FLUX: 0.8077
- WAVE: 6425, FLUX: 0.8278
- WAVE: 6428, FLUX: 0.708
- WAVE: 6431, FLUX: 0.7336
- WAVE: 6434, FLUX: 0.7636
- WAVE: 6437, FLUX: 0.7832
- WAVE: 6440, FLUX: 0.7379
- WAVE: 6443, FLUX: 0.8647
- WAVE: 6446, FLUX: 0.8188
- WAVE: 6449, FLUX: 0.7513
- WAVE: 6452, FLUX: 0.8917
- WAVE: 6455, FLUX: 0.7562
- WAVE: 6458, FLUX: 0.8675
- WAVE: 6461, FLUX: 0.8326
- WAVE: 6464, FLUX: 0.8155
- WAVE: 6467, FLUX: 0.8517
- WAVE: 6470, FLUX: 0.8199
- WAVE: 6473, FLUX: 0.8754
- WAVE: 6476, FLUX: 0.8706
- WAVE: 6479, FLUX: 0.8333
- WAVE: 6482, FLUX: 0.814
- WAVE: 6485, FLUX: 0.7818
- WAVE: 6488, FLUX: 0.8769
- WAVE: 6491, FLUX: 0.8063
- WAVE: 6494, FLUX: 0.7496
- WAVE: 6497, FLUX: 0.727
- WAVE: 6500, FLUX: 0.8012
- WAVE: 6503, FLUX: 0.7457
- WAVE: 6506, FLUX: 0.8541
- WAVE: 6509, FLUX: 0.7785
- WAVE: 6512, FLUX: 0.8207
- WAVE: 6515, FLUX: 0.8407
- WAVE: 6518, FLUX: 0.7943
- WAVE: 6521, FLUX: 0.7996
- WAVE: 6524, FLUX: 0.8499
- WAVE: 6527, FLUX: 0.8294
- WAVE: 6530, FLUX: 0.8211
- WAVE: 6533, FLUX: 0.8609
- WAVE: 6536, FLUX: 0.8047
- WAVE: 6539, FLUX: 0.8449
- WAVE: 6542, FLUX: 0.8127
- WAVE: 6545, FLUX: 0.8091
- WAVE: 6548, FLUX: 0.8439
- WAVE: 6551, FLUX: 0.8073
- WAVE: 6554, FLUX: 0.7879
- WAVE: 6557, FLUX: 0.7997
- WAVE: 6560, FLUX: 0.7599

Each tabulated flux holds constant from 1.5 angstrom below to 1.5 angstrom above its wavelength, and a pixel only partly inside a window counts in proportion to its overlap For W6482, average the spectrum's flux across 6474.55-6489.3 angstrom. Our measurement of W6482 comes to 0.835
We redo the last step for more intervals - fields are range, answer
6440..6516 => 0.816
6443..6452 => 0.816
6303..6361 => 0.801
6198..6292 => 0.784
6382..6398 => 0.814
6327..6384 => 0.82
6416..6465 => 0.8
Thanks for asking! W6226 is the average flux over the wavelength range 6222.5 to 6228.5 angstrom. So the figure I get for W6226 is 0.807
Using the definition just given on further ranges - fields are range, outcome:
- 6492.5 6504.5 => 0.756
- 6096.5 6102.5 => 0.861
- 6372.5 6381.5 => 0.859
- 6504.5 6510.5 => 0.816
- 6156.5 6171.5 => 0.768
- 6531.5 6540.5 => 0.837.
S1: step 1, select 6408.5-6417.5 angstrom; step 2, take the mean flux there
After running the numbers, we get 0.801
